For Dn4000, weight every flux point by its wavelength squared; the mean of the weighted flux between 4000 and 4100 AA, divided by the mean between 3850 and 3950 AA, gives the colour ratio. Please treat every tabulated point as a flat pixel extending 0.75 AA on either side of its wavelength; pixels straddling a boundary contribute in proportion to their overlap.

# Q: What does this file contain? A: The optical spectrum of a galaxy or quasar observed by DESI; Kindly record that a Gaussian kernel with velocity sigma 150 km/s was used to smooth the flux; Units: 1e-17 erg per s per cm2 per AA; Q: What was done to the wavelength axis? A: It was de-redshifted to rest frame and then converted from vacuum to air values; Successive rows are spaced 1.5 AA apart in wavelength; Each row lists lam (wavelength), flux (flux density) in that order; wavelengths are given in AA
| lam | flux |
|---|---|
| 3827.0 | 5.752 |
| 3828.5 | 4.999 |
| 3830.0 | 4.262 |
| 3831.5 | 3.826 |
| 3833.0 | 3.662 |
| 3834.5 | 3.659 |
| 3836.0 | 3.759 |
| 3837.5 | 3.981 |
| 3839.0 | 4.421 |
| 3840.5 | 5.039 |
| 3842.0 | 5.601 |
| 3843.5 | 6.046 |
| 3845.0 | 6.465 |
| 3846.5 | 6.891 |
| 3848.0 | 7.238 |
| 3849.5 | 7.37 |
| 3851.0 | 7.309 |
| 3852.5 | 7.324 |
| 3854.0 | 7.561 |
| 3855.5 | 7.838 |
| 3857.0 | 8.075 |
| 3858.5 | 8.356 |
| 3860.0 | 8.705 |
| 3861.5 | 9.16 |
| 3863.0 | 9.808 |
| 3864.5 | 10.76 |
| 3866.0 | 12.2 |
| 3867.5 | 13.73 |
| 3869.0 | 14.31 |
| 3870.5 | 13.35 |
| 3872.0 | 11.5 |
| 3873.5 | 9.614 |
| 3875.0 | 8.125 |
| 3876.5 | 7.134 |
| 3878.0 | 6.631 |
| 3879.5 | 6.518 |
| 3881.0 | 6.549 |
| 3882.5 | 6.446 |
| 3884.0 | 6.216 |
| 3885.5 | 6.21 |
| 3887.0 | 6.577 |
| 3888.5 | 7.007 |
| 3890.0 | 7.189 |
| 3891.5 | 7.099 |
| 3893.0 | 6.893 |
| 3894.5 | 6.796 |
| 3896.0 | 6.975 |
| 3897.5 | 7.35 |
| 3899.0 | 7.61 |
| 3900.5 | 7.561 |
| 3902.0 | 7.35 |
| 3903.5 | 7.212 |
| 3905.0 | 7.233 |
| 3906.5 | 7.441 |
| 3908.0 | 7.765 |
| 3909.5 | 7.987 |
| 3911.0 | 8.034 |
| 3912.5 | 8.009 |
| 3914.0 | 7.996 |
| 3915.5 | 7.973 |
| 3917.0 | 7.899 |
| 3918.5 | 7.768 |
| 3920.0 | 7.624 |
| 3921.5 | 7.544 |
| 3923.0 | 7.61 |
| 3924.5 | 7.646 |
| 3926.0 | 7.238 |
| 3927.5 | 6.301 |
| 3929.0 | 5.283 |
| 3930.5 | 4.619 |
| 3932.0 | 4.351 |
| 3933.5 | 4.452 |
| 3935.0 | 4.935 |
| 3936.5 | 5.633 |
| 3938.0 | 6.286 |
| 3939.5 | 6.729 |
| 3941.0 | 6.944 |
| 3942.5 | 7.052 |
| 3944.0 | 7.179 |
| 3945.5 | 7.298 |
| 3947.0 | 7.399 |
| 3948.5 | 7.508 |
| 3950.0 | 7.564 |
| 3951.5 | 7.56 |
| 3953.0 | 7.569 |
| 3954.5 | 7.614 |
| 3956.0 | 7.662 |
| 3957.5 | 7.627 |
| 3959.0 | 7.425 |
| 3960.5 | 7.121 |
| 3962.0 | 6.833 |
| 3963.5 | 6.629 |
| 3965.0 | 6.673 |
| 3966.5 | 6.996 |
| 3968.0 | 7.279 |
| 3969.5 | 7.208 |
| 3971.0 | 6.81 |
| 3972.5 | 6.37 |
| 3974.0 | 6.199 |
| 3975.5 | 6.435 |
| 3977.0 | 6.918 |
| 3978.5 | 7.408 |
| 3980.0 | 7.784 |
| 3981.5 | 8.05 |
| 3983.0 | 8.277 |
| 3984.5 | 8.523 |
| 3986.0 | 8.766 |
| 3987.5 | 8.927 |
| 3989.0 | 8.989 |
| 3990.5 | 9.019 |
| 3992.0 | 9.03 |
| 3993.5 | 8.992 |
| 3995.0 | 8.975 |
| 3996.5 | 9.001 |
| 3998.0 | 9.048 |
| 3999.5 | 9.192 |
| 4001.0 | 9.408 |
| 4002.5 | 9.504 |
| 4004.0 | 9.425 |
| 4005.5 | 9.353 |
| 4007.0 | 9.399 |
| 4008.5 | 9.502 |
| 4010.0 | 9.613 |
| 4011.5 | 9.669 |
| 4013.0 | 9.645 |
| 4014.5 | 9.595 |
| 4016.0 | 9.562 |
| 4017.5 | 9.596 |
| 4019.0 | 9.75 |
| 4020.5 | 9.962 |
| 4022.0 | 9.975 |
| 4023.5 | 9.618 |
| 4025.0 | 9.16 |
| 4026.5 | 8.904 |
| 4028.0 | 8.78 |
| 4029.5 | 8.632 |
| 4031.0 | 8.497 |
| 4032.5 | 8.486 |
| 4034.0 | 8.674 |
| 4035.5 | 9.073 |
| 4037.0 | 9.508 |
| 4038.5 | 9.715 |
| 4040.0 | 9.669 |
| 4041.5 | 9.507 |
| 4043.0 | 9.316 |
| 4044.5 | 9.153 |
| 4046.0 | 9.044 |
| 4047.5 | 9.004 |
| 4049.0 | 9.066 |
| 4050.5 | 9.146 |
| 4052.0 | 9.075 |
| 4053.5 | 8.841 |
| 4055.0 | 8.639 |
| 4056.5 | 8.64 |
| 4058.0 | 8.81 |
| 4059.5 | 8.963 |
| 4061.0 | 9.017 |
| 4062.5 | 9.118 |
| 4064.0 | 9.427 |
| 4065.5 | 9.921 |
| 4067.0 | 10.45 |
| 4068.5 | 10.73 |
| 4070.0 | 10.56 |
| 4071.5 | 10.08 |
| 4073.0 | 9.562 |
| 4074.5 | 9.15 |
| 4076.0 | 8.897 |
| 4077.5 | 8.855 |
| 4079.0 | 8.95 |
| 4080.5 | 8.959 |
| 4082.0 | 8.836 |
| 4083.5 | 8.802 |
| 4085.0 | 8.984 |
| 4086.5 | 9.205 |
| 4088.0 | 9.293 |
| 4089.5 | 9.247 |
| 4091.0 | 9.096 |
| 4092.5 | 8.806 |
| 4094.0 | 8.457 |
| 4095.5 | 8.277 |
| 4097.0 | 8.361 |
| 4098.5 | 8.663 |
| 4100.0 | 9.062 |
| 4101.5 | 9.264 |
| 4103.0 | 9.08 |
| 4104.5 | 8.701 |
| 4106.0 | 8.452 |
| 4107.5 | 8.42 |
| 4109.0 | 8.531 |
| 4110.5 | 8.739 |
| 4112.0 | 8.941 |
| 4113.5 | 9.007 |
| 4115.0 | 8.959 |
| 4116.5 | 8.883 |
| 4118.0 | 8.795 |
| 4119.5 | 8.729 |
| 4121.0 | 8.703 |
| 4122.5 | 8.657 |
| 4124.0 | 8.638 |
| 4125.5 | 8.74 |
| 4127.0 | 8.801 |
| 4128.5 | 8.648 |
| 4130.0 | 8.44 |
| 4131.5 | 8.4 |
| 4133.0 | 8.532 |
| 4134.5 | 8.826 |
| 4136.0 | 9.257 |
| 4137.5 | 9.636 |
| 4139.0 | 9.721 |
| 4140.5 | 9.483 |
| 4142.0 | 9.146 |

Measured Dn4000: 1.30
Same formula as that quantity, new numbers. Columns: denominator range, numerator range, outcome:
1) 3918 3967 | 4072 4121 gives 1.41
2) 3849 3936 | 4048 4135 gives 1.28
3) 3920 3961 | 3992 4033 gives 1.43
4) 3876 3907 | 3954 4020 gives 1.26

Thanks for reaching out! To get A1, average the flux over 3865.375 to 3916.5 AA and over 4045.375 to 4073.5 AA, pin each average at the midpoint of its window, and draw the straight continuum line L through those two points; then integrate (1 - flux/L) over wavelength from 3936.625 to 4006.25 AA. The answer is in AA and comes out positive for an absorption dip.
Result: 7.6 AA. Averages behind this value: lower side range 8.12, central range 7.78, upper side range 9.37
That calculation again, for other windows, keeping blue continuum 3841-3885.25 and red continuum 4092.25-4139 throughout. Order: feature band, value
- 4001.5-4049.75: -3.7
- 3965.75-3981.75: 3.0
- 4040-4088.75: -3.1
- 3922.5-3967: 9.6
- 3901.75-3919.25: 1.6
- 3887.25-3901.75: 2.3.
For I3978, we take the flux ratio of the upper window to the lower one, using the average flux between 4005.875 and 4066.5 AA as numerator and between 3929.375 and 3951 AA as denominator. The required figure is 1.47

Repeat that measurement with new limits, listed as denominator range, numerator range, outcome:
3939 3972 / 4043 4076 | 1.30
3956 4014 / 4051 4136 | 1.09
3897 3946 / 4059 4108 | 1.31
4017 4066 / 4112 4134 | 0.95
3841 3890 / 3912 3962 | 0.84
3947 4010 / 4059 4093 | 1.17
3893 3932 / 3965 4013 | 1.16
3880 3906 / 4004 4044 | 1.34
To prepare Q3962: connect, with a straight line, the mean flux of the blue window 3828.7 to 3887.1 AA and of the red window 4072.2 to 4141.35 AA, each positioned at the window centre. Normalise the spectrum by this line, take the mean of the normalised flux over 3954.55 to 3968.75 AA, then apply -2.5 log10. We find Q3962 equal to 0.13 mag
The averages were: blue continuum 7.48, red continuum 8.88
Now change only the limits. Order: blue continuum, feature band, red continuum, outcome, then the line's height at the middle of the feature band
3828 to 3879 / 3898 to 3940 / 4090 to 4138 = 0.14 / 7.9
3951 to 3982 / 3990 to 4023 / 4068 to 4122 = -0.22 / 7.72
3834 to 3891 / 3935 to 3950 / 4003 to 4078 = 0.23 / 8.47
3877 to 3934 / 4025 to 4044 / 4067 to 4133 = -0.10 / 8.29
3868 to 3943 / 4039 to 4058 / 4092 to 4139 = -0.10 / 8.32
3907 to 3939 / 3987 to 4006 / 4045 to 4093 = -0.14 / 8.03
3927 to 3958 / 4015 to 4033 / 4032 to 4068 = -0.09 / 8.55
